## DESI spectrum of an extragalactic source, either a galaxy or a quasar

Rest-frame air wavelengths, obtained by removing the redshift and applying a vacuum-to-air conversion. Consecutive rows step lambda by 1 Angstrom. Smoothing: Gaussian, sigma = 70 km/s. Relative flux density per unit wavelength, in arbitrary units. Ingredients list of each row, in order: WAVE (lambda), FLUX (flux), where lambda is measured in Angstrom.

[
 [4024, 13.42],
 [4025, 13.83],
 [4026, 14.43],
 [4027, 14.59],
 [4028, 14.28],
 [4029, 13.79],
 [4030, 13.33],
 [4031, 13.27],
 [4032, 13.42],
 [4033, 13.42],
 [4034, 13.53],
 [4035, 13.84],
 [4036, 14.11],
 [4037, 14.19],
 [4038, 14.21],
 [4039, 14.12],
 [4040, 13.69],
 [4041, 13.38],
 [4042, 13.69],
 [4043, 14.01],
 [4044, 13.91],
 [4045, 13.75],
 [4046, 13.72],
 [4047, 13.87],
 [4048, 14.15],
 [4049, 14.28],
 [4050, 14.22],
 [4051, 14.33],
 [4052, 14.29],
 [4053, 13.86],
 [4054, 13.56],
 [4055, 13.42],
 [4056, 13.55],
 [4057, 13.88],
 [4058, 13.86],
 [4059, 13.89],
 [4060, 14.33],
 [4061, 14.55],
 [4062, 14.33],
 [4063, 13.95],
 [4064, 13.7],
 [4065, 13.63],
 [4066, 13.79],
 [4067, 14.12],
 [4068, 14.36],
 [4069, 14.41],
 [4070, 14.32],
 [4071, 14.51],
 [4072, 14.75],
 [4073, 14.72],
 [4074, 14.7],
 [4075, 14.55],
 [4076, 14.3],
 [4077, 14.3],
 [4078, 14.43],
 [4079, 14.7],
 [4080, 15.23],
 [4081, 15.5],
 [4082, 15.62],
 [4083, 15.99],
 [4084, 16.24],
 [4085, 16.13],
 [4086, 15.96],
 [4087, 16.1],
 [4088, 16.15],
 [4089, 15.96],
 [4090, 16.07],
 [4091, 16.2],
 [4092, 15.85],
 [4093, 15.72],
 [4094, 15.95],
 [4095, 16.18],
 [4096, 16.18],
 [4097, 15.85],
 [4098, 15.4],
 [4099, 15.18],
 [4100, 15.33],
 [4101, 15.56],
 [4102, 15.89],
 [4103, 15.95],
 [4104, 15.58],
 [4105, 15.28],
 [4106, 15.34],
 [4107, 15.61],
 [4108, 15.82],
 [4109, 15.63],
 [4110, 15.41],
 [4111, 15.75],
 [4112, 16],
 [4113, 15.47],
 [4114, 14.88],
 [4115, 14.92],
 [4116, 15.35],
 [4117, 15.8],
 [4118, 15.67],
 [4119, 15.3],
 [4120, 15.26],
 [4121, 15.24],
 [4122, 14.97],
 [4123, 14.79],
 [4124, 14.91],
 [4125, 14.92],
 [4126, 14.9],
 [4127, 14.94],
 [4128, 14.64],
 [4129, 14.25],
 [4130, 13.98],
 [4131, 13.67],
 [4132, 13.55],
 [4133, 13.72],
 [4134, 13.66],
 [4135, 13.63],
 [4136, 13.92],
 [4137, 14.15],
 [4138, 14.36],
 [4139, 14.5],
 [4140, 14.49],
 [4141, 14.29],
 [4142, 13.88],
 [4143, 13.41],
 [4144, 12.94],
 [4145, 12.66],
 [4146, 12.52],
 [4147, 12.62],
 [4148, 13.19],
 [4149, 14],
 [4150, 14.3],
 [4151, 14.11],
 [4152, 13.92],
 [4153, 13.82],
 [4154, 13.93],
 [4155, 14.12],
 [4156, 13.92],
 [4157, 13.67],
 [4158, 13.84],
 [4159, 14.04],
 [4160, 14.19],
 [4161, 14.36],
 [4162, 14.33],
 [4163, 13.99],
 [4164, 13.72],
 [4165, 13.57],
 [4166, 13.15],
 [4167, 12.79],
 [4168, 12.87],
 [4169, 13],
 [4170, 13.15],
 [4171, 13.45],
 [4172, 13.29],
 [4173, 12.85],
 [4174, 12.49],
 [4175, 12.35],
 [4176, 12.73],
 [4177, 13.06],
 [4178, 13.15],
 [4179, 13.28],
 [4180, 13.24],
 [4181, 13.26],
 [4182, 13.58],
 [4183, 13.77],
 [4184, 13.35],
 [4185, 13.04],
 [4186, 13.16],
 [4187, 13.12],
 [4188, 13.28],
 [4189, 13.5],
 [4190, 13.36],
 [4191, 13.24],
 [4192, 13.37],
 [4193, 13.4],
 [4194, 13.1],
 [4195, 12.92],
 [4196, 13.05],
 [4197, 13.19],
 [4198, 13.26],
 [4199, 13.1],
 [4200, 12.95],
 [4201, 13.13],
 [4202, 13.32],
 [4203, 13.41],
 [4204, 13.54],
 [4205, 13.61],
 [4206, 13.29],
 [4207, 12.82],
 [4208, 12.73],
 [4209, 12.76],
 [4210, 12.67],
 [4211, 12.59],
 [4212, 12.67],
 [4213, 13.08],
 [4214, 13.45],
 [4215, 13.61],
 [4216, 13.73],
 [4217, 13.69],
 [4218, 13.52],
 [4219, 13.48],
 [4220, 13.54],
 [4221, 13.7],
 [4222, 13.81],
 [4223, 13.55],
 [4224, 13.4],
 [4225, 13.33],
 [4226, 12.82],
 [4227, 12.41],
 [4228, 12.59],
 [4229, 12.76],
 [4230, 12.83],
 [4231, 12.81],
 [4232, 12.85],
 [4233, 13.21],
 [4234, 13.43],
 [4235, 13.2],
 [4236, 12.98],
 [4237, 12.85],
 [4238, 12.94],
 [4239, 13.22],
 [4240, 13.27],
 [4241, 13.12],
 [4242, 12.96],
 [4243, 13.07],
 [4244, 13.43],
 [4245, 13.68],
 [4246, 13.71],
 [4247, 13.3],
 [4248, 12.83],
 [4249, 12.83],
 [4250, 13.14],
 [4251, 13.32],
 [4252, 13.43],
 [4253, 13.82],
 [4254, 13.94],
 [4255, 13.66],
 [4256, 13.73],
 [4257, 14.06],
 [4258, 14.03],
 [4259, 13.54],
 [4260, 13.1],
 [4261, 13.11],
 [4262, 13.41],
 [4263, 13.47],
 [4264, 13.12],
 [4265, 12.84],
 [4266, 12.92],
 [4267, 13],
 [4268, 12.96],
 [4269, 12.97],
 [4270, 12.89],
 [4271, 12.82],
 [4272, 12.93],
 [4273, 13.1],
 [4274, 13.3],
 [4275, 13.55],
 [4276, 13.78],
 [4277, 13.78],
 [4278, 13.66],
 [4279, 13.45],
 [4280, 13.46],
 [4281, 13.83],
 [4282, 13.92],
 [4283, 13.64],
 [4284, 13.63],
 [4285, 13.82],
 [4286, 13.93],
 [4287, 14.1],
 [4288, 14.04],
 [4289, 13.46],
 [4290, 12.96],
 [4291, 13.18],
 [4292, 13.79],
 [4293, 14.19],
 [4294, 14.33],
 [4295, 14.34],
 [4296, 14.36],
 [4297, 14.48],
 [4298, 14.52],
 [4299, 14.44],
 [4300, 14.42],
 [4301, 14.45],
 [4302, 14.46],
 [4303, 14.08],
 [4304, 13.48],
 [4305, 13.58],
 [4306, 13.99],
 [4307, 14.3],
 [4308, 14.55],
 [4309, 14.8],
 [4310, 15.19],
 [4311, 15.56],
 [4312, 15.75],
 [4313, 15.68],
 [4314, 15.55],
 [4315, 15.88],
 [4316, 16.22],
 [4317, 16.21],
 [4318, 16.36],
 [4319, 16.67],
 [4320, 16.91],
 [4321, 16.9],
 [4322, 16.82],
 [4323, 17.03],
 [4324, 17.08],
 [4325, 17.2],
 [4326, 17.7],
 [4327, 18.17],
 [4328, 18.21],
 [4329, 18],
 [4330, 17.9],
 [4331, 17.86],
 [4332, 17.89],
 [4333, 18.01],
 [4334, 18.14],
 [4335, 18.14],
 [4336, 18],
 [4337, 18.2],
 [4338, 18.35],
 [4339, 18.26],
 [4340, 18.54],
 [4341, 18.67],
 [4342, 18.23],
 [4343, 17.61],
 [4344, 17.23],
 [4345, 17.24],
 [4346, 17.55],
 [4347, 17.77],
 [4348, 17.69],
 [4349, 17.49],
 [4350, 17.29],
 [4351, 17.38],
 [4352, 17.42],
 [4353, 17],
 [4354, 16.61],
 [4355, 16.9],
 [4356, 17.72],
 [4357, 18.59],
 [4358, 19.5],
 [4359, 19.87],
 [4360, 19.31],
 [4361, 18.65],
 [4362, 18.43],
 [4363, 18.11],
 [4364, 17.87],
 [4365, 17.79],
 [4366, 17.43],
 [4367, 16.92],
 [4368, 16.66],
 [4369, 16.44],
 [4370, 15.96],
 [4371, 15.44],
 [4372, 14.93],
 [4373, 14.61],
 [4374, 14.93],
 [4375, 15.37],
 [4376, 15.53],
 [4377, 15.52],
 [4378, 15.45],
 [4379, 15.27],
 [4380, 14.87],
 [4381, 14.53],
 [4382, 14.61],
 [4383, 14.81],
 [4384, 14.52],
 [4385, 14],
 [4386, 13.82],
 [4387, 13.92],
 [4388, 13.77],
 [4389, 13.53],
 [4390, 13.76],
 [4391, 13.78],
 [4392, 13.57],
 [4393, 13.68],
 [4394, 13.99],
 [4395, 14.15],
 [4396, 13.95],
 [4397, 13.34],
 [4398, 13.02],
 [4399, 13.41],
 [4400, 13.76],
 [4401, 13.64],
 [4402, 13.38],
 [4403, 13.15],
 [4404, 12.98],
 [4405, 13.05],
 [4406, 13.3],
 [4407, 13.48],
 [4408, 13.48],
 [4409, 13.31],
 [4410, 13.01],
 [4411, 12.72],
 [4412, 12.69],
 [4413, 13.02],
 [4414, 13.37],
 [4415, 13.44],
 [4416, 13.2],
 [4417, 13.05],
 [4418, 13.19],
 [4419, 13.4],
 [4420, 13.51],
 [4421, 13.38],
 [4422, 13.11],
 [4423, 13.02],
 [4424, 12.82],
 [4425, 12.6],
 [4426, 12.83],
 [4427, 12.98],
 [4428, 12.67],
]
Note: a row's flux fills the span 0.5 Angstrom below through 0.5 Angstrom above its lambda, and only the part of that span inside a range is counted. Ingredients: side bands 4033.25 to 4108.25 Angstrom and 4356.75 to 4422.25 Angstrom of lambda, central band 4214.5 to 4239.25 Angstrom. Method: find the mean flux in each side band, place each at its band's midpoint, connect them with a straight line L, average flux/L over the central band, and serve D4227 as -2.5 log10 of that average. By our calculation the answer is 0.12 mag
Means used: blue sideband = 14.7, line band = 13.2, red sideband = 14.7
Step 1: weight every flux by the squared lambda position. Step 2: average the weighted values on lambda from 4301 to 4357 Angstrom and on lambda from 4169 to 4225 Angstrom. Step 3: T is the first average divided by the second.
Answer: 1.4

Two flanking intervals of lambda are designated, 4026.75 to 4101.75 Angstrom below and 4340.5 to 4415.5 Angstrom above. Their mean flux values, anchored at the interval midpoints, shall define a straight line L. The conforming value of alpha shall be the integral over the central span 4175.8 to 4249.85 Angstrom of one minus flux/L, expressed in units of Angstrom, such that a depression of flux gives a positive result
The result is 8.9 Angstrom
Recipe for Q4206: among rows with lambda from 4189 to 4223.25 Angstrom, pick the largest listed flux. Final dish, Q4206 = 13.81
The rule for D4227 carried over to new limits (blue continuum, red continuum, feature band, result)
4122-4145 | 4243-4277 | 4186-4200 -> 0.04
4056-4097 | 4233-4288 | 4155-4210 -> 0.06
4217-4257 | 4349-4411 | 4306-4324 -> -0.11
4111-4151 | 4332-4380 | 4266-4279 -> 0.22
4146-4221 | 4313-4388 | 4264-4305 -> 0.14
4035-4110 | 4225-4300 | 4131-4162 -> 0.03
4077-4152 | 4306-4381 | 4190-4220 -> 0.19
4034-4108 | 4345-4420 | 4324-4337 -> -0.18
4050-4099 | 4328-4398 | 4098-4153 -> 0.04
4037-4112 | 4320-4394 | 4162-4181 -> 0.18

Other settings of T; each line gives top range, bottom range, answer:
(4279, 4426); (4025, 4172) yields 1.20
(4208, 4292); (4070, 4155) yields 0.96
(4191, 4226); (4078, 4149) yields 0.93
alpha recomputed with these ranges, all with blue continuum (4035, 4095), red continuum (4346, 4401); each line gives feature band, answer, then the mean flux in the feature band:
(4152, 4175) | 2.18 Angstrom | 13.6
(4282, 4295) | 1.42 Angstrom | 13.8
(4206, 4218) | 1.63 Angstrom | 13.1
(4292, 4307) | 1.27 Angstrom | 14.2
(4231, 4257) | 3.42 Angstrom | 13.3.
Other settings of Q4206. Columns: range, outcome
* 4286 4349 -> 18.67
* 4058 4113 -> 16.24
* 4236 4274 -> 14.06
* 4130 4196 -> 14.5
